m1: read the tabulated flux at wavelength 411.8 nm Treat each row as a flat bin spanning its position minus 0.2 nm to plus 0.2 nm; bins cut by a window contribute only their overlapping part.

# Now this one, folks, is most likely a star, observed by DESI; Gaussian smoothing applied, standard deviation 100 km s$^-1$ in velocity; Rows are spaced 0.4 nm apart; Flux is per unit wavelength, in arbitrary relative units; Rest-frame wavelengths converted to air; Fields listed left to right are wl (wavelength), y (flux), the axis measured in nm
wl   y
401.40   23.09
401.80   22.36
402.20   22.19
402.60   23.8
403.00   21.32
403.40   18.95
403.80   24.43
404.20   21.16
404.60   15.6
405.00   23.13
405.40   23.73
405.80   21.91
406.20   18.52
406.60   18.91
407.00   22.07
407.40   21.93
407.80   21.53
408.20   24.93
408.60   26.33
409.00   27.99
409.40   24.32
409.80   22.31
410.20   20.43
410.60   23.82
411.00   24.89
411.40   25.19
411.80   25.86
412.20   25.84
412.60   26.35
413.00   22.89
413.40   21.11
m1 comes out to 25.86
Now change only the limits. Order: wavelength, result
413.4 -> 21.11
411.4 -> 25.19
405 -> 23.13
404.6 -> 15.6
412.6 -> 26.35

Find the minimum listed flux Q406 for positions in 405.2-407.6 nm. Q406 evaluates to 18.52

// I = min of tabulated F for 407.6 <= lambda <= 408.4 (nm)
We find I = 21.53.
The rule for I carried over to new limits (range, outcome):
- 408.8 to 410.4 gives 20.43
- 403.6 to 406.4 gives 15.6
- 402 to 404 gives 18.95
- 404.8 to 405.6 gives 23.13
